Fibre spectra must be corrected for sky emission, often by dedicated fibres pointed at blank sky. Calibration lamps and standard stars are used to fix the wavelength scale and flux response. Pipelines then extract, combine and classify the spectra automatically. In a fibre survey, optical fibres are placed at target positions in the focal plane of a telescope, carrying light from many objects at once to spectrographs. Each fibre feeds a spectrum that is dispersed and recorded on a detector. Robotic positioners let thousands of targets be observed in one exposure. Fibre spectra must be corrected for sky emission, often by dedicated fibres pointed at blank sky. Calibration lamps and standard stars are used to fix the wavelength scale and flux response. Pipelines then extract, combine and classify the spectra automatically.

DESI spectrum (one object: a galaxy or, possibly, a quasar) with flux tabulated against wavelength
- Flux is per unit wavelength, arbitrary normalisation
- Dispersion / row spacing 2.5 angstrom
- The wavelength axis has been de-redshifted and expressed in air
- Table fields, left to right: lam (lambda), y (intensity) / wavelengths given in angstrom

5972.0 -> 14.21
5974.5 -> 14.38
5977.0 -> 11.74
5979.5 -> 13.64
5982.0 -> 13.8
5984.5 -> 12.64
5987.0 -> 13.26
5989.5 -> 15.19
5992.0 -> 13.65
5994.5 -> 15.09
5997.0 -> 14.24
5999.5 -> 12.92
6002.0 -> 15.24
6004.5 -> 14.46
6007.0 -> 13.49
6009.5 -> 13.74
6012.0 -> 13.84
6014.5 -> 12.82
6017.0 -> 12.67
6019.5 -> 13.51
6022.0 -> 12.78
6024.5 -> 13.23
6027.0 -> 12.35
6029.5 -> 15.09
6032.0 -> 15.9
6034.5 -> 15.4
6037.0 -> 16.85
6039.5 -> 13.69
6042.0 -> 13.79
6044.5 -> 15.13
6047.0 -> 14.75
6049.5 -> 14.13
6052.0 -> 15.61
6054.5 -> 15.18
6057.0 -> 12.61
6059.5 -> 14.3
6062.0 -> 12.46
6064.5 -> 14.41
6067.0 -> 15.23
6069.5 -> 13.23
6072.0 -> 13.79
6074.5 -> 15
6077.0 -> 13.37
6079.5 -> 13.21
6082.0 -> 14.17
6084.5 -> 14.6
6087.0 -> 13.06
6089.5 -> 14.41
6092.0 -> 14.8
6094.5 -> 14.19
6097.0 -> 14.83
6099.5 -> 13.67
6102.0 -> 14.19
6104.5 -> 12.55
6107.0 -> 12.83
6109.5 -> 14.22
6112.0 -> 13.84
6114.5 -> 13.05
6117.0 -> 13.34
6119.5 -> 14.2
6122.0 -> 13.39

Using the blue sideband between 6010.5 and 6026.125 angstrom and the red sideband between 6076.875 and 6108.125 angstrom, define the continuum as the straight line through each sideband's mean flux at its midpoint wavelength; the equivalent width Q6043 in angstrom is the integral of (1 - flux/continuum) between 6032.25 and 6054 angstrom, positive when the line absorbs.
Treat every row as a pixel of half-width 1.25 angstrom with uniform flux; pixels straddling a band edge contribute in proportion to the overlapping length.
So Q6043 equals -2.6 angstrom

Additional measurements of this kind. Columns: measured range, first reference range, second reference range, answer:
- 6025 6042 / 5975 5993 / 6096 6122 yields -1.5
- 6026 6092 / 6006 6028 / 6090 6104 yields -2.9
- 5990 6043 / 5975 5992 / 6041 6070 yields -0.9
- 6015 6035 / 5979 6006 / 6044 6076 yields 0.5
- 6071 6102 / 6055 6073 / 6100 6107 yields -1.4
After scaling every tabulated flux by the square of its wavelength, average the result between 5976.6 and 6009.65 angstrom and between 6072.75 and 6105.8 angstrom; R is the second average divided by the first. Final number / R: 1.0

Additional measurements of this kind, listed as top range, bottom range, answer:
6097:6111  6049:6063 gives 0.98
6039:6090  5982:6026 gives 1.05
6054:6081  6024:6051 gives 0.96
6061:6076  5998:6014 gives 1.03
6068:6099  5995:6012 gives 1.03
